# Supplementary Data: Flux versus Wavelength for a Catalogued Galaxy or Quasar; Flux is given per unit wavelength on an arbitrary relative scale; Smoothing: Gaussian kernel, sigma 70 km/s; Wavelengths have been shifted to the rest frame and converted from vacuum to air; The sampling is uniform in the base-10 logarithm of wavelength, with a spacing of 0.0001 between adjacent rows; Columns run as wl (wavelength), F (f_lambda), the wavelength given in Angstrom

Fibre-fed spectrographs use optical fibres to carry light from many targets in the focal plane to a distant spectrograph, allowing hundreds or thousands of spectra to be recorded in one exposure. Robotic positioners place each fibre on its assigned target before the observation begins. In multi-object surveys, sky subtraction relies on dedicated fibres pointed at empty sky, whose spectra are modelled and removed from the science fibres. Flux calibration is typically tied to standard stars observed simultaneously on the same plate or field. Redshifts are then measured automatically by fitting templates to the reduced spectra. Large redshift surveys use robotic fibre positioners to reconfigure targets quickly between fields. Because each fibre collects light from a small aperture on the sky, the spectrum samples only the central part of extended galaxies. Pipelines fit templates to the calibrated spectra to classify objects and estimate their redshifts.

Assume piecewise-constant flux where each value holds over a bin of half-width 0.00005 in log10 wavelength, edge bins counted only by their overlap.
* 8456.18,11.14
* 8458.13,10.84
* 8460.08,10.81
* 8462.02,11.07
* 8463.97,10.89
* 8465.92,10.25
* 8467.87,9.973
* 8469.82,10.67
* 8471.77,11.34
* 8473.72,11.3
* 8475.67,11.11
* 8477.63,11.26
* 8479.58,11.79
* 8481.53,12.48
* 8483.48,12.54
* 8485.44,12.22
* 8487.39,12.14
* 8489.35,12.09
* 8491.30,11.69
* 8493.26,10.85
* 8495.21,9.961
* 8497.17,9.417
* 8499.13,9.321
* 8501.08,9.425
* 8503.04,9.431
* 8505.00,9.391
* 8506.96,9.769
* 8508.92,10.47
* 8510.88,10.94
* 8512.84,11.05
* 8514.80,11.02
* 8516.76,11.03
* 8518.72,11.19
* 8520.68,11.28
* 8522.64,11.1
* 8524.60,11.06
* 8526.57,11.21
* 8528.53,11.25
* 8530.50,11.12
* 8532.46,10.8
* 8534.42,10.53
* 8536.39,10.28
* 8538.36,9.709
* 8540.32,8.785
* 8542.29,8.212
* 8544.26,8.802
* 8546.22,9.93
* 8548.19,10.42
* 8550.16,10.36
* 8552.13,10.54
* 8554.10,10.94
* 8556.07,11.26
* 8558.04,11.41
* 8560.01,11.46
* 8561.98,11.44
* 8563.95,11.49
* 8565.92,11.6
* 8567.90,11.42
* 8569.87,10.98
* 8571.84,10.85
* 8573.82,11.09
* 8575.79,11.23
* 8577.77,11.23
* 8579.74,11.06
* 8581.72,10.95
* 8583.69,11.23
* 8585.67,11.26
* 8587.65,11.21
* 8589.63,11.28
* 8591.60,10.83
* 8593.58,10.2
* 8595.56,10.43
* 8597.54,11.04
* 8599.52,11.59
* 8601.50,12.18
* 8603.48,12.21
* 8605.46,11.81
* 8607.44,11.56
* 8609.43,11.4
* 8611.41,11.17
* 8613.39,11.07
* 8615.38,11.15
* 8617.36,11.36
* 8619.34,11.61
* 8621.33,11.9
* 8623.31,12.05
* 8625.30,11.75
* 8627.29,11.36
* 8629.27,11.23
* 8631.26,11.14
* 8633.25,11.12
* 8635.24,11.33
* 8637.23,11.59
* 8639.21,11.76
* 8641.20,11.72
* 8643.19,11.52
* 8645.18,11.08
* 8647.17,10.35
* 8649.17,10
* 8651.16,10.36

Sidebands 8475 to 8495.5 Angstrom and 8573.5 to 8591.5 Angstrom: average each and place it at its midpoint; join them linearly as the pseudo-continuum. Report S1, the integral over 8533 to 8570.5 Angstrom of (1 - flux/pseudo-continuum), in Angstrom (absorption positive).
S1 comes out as 2.7 Angstrom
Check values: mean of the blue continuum 11.7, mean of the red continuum 11.2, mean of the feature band 10.5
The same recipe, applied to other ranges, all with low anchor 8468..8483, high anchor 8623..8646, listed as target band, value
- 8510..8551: 3.33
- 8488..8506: 1.86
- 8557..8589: 0.51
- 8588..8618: 0.41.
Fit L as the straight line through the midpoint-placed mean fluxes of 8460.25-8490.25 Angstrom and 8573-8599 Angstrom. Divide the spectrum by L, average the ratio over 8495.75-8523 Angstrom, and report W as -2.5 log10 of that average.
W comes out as 0.096 mag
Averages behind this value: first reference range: 11.4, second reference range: 11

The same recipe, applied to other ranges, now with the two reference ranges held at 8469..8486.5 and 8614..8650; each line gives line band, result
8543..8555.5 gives 0.13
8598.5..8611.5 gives -0.03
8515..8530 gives 0.04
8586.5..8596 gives 0.06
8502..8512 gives 0.16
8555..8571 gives 0.01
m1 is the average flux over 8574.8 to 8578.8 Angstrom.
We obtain 11.2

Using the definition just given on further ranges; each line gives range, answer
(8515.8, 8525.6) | 11.1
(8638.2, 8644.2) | 11.7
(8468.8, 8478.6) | 11.1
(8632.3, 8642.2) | 11.5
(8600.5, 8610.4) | 11.8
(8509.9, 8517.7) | 11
